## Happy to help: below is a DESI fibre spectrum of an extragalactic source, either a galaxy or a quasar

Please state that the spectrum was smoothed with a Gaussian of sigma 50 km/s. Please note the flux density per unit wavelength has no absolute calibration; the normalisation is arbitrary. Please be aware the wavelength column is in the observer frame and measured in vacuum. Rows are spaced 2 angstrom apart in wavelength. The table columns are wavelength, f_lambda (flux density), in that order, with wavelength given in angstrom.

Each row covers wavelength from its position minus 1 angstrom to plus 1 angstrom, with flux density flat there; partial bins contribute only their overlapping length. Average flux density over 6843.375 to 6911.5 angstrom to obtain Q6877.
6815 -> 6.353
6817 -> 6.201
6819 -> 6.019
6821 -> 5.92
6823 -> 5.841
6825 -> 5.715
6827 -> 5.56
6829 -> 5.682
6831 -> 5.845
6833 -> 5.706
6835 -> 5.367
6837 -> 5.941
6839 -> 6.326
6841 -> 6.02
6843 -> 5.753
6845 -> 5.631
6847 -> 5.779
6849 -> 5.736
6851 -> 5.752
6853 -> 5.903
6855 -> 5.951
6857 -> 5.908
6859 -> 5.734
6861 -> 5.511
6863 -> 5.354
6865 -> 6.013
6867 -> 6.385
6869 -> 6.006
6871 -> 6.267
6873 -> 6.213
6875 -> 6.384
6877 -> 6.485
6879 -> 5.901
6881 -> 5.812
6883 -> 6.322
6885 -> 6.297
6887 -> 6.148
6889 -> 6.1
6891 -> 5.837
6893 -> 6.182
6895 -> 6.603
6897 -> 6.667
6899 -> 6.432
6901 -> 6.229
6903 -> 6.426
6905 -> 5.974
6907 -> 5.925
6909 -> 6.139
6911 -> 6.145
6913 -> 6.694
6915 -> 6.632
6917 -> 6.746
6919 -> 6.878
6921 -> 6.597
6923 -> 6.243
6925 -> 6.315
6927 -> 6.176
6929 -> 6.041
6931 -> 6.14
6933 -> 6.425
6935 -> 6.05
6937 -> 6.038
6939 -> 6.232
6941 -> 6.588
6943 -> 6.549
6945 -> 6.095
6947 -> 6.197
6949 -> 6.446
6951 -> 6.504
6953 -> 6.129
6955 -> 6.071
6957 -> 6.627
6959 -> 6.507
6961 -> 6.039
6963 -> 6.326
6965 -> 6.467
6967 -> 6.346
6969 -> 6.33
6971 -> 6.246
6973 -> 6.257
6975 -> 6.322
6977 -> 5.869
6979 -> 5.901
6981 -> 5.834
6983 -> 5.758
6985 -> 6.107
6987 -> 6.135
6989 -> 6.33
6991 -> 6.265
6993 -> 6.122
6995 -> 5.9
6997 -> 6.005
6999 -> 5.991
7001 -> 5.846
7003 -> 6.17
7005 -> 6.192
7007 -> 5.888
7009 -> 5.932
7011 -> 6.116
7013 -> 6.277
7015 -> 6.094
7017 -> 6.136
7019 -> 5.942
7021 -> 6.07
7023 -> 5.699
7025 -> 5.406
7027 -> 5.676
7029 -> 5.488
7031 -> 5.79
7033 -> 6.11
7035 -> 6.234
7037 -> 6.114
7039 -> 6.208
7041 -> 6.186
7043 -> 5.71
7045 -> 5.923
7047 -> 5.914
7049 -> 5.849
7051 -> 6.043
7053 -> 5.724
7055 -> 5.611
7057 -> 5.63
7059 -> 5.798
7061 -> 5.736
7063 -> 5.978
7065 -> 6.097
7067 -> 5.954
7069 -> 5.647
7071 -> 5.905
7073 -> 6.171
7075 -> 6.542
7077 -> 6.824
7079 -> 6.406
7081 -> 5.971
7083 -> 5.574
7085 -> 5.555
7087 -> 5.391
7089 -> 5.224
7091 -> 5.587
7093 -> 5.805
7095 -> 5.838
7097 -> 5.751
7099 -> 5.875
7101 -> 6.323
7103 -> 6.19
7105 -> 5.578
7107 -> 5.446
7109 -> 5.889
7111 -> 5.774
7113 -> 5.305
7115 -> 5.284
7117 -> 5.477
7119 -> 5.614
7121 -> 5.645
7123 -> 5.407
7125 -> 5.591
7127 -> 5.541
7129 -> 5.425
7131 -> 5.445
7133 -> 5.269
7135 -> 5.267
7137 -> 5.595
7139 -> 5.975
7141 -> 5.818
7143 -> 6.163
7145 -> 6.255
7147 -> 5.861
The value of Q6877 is 6.06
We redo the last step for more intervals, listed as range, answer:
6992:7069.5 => 5.93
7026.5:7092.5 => 5.9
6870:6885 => 6.2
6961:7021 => 6.11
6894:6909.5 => 6.3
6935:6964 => 6.3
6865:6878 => 6.27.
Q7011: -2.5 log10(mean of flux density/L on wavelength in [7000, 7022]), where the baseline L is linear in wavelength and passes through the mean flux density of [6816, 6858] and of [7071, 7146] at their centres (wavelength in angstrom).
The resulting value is -0.05 mag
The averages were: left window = 5.84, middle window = 6.06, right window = 5.75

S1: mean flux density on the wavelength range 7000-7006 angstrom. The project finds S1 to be 6.07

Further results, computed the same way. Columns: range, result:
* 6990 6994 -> 6.19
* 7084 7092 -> 5.44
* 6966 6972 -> 6.31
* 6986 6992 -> 6.24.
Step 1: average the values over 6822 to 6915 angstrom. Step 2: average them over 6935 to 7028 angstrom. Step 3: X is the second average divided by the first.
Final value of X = 1.02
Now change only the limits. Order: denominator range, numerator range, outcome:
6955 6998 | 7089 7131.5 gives 0.92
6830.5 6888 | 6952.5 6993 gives 1.04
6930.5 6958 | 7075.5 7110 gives 0.93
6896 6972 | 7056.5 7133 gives 0.91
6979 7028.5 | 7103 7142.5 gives 0.93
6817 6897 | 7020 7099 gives 0.99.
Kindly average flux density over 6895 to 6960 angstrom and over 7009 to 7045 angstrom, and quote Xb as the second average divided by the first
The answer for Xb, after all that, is 0.9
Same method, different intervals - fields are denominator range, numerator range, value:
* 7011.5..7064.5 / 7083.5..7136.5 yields 0.95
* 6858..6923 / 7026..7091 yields 0.95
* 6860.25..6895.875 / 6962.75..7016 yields 1.00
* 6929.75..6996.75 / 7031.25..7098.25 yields 0.95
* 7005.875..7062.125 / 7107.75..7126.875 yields 0.94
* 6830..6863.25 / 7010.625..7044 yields 1.03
